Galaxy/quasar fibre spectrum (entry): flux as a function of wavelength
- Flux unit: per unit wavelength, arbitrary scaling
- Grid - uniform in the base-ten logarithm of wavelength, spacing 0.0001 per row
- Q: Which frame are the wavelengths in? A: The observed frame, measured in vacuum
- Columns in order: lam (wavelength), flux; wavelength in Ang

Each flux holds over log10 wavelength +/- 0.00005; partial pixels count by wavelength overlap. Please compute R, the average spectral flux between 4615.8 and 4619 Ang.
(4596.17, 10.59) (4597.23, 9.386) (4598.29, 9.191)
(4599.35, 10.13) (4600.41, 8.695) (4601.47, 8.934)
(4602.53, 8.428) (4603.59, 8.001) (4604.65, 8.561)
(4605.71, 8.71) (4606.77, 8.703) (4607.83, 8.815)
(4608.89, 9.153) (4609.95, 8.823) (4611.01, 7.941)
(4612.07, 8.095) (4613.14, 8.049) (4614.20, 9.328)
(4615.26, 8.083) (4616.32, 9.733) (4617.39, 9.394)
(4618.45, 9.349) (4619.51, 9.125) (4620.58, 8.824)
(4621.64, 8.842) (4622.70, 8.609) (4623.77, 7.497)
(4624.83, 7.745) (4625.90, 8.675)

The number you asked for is 9.49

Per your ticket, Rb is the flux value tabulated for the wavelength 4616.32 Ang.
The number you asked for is 9.733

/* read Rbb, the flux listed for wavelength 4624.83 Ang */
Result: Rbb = 7.745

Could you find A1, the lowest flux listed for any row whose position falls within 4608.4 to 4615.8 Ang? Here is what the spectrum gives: 7.941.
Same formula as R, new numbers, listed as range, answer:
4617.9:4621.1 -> 9.1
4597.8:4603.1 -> 9.06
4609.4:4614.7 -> 8.44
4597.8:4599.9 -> 9.65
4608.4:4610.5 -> 8.99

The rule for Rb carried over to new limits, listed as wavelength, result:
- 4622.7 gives 8.609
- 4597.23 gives 9.386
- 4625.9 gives 8.675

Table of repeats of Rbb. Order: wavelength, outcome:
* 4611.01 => 7.941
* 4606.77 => 8.703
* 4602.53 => 8.428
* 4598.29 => 9.191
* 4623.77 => 7.497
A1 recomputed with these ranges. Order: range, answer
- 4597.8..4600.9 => 8.695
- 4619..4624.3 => 7.497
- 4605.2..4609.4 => 8.703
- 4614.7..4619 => 8.083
